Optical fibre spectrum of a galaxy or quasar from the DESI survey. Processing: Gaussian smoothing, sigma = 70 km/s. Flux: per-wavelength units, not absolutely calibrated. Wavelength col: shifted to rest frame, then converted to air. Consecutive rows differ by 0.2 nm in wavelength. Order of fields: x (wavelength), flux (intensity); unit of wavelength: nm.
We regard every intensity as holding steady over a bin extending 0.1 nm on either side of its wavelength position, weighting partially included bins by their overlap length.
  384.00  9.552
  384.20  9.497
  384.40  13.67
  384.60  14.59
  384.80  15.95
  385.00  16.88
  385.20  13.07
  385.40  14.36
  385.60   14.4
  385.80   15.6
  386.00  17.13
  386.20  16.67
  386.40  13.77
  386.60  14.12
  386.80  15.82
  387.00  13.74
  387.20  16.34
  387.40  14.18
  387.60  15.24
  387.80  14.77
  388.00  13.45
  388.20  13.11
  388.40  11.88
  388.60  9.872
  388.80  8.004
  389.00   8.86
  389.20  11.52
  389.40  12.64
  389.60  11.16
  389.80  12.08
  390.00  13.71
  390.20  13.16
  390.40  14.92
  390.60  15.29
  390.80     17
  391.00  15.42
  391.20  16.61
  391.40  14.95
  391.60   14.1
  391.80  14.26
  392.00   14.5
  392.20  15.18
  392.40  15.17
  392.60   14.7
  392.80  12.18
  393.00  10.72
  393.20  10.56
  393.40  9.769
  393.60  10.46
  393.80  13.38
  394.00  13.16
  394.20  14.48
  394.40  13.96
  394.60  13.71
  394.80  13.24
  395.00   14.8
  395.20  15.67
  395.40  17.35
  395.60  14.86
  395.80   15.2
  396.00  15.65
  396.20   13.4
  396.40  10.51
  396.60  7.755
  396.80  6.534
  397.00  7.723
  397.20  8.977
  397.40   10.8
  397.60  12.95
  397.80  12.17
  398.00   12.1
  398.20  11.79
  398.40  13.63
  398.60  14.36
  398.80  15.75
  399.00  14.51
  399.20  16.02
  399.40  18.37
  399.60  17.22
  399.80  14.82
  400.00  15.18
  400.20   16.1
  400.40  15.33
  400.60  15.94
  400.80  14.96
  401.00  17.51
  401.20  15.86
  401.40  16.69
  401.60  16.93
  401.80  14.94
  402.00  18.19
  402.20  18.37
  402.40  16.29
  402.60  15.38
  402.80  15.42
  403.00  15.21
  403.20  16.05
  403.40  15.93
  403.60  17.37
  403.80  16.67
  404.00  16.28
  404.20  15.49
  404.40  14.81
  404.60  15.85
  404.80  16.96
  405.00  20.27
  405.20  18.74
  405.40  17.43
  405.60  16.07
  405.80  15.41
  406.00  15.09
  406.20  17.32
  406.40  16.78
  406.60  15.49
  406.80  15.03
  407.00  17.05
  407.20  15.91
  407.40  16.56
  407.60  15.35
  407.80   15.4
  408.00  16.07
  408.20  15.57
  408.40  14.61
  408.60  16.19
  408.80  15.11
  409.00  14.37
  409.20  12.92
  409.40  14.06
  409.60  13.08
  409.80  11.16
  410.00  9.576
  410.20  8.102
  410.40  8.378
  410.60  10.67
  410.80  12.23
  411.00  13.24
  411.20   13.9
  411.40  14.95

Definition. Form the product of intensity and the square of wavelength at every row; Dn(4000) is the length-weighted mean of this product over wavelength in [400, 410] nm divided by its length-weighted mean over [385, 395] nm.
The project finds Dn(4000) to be 1.25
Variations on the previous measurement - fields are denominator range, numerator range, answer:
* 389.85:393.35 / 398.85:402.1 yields 1.19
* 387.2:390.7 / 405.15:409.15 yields 1.37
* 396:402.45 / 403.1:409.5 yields 1.17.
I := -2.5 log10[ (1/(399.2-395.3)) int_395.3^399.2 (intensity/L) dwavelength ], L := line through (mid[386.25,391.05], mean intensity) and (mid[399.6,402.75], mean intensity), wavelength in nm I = 0.22 mag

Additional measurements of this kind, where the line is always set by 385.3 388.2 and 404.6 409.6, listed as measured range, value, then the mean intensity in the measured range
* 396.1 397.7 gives 0.49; 9.83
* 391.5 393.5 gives 0.16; 13.1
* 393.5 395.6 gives 0.09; 14.1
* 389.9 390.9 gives 0.02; 14.8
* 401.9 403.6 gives -0.05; 16.4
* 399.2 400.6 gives -0.04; 16.1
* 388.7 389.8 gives 0.38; 10.6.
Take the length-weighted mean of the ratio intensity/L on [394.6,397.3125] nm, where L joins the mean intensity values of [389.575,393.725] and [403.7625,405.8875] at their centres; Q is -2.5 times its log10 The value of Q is 0.17 mag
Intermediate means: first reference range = 13.7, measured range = 12.5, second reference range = 16.7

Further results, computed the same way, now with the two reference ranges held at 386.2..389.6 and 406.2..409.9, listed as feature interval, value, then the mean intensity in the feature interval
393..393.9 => 0.229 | 11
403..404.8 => -0.098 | 16.1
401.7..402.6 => -0.159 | 16.8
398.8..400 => -0.134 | 16.1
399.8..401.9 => -0.110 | 15.9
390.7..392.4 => -0.141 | 15.2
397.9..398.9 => 0.045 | 13.5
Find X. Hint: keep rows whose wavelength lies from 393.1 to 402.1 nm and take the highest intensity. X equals 18.37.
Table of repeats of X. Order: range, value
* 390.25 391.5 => 17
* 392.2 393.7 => 15.17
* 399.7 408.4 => 20.27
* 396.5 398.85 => 15.75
